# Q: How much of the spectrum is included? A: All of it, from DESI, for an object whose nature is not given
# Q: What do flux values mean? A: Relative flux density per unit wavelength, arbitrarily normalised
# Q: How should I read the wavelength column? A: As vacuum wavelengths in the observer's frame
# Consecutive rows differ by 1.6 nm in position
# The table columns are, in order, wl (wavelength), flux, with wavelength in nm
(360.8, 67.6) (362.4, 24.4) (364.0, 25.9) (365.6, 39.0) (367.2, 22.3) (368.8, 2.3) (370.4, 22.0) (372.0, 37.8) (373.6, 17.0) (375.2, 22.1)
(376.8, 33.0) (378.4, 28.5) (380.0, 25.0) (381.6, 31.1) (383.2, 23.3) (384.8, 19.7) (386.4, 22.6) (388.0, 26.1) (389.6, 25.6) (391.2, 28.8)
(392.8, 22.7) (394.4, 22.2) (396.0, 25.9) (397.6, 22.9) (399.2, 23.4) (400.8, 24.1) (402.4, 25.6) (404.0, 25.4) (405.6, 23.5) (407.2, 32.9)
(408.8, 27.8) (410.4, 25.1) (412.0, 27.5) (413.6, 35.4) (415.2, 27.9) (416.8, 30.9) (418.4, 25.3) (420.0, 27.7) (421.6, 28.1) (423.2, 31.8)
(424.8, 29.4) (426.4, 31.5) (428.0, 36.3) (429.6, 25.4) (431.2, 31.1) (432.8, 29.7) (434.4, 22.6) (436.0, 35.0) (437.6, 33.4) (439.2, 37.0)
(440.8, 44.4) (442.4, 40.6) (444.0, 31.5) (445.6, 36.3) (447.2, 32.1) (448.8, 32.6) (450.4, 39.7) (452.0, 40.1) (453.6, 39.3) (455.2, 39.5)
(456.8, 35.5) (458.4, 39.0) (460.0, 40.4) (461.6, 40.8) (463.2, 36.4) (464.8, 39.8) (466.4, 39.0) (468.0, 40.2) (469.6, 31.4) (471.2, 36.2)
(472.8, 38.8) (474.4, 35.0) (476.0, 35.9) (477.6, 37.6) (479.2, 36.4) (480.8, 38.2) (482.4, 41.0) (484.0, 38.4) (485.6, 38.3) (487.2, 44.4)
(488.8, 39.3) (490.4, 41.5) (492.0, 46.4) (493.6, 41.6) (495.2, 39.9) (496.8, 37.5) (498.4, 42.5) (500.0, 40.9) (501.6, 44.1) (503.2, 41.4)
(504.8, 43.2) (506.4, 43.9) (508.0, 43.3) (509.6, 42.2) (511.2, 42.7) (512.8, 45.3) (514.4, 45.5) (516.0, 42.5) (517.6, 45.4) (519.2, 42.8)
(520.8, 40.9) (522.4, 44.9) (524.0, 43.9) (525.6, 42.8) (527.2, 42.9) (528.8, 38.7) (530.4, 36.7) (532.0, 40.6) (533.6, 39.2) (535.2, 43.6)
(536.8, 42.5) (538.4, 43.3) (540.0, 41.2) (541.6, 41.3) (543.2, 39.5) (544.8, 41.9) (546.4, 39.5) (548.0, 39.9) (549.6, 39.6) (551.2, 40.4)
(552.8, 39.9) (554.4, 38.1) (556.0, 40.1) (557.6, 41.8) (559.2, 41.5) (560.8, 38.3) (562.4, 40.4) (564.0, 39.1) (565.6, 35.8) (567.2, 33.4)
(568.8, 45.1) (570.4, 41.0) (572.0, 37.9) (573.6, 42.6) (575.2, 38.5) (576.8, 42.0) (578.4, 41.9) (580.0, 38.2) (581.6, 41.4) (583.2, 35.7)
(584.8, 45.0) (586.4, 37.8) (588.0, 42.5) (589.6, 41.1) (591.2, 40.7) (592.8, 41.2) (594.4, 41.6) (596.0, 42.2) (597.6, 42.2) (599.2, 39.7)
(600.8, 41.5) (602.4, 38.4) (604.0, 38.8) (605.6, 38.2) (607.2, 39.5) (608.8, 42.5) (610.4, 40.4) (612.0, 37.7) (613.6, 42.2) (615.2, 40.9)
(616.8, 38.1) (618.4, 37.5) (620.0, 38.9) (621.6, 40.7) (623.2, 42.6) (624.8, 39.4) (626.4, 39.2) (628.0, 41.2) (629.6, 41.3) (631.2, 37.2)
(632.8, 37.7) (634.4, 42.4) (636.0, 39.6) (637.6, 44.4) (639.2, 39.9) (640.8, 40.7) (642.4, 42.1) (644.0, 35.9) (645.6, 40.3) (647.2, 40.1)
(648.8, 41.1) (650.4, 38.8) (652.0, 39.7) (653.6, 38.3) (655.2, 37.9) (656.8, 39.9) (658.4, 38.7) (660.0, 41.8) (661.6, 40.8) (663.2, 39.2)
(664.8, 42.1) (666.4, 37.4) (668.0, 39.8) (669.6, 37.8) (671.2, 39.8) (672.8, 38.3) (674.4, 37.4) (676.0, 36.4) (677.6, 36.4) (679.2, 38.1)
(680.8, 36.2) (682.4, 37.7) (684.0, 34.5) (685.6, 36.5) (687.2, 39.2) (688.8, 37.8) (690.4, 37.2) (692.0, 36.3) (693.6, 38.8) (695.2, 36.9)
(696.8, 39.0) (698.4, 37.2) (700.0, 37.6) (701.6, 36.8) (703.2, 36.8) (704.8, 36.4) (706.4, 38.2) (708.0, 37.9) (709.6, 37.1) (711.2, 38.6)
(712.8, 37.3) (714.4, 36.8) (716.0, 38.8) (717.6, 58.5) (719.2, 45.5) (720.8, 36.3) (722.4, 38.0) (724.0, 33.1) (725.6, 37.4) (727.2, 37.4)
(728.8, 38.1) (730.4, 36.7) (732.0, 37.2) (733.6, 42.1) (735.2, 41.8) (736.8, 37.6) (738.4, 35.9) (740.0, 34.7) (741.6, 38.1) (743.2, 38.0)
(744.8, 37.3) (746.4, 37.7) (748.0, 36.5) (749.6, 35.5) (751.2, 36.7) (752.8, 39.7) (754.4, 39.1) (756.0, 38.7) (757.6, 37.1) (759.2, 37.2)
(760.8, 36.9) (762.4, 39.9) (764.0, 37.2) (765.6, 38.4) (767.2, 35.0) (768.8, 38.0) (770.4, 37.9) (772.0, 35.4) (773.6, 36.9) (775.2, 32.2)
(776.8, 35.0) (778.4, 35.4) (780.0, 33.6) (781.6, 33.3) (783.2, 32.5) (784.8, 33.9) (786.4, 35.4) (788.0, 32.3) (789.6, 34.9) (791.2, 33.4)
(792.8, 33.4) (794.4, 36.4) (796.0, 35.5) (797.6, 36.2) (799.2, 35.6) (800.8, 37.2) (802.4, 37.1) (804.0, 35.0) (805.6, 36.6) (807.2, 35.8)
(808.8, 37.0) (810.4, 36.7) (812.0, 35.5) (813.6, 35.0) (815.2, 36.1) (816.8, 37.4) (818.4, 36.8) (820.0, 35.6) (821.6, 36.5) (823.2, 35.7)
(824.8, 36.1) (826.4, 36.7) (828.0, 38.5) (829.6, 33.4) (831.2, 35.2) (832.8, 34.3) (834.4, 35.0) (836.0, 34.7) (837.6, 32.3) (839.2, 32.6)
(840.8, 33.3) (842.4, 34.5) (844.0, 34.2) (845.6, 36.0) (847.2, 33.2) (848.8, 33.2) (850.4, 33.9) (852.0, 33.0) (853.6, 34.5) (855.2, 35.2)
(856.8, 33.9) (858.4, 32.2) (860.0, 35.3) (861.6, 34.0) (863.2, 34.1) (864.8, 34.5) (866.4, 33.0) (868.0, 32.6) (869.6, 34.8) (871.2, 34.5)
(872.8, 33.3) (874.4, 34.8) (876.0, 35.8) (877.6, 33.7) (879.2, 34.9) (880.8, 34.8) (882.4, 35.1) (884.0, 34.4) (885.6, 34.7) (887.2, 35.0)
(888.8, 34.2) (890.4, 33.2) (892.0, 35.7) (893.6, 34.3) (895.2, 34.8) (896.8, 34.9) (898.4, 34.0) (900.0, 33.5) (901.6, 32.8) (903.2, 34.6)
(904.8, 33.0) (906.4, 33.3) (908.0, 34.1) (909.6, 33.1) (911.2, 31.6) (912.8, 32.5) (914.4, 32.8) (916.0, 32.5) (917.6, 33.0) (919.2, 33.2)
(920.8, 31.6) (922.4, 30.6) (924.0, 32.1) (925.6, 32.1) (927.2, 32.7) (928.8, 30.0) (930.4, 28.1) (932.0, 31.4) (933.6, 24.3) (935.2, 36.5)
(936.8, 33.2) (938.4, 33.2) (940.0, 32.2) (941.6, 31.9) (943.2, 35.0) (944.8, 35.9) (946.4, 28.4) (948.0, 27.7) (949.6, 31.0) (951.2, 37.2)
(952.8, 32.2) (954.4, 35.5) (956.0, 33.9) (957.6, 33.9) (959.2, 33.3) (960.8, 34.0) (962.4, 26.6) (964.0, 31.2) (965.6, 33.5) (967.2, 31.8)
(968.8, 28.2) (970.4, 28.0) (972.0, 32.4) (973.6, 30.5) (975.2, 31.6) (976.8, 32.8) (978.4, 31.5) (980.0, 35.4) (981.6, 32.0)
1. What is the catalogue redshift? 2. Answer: 0.093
